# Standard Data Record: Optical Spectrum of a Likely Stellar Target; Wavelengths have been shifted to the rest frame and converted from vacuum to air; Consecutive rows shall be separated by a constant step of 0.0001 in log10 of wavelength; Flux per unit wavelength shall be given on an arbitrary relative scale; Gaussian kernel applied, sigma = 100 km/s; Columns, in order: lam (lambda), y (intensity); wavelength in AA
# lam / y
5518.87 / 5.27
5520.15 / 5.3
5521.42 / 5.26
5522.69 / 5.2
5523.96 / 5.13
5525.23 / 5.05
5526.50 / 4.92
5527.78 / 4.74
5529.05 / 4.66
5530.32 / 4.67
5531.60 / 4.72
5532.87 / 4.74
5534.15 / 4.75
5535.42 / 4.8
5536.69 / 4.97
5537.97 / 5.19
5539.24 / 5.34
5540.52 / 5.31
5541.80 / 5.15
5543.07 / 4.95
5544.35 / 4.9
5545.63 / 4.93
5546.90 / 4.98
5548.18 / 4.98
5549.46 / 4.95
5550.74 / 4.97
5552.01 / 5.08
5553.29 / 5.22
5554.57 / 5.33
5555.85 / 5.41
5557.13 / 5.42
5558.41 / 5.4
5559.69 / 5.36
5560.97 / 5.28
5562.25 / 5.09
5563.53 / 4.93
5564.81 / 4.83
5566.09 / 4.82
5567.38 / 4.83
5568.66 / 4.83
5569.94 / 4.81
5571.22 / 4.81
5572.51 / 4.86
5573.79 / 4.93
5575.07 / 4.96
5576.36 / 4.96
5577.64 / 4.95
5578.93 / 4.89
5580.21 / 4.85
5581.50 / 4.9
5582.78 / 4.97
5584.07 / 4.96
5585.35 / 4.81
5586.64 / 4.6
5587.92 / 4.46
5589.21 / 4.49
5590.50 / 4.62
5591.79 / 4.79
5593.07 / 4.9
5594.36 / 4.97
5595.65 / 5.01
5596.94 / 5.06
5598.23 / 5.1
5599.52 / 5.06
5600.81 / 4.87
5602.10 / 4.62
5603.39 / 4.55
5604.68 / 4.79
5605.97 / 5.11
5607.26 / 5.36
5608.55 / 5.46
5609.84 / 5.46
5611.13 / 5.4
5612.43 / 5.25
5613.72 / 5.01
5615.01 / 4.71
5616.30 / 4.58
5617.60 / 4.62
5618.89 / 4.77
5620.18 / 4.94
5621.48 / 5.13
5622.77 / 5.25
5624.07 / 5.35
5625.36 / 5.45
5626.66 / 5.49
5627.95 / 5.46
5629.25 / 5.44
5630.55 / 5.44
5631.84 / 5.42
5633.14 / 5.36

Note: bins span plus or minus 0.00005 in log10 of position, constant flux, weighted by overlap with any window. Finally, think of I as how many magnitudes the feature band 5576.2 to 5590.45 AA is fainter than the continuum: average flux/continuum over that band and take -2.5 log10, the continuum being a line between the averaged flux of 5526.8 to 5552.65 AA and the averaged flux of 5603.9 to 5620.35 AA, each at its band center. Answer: 0.05 mag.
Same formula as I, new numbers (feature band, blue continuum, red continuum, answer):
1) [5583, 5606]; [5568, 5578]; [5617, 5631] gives 0.05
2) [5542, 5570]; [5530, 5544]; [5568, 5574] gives -0.04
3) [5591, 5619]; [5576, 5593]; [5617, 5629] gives 0.00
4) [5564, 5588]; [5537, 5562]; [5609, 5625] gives 0.06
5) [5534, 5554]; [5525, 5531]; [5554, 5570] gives -0.02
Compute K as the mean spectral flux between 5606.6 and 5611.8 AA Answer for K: 5.42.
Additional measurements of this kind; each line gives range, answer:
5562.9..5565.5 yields 4.88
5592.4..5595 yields 4.94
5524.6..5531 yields 4.8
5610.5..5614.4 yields 5.21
